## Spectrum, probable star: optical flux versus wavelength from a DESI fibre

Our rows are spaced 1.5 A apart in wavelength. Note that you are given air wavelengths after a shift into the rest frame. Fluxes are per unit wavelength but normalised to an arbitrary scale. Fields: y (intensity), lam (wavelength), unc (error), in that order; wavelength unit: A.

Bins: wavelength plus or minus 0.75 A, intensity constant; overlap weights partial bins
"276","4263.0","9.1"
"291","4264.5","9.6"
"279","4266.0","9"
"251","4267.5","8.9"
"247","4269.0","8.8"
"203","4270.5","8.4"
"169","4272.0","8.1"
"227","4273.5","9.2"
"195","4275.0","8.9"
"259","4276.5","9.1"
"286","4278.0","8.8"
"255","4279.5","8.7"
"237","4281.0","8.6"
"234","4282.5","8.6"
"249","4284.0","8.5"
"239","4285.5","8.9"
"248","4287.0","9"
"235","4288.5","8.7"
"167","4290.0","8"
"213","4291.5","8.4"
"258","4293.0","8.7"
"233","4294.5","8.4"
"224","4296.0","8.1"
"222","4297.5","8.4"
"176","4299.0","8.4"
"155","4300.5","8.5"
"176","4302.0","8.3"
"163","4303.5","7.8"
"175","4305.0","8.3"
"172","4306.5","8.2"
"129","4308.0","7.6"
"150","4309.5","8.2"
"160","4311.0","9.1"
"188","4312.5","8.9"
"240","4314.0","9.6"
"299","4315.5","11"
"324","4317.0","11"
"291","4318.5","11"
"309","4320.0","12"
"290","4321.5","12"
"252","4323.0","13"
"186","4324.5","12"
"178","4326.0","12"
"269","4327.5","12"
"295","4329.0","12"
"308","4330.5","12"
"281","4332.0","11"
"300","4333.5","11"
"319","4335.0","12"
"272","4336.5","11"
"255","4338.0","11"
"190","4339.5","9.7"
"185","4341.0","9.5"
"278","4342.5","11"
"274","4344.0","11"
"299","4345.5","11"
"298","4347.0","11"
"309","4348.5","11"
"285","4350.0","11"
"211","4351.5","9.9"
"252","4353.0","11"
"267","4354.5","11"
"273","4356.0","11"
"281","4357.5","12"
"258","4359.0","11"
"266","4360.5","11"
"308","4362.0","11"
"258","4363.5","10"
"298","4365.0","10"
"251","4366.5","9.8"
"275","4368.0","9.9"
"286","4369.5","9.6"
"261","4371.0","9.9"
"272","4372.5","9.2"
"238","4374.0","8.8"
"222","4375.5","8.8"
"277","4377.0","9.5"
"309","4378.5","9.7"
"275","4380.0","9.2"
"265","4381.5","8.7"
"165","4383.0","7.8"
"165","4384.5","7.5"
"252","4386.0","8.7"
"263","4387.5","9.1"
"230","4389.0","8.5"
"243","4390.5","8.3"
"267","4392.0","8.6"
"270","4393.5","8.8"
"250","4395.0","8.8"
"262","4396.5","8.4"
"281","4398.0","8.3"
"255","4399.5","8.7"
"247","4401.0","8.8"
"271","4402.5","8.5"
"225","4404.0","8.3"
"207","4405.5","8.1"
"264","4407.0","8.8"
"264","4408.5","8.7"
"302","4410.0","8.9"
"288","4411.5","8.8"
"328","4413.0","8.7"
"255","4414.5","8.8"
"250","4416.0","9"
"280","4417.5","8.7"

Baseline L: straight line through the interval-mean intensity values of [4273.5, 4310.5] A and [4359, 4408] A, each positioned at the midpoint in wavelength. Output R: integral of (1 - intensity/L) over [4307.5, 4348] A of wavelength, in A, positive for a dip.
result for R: -4.5 A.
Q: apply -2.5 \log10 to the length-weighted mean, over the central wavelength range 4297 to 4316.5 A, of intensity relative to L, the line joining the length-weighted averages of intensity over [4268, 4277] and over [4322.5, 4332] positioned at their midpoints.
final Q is 0.27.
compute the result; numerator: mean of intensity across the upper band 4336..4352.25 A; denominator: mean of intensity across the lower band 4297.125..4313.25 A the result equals 1.5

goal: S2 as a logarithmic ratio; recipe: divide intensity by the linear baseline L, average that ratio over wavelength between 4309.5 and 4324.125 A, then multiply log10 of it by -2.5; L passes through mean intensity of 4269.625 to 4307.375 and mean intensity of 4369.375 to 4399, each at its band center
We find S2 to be -0.13 mag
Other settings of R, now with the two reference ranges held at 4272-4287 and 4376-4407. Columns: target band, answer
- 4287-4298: 0.76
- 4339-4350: -0.91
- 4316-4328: -1.00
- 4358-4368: -1.09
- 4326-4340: -1.67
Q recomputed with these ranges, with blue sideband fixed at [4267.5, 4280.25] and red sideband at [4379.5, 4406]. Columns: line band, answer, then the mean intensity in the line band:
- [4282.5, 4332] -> 0.05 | 225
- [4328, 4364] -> -0.14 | 272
